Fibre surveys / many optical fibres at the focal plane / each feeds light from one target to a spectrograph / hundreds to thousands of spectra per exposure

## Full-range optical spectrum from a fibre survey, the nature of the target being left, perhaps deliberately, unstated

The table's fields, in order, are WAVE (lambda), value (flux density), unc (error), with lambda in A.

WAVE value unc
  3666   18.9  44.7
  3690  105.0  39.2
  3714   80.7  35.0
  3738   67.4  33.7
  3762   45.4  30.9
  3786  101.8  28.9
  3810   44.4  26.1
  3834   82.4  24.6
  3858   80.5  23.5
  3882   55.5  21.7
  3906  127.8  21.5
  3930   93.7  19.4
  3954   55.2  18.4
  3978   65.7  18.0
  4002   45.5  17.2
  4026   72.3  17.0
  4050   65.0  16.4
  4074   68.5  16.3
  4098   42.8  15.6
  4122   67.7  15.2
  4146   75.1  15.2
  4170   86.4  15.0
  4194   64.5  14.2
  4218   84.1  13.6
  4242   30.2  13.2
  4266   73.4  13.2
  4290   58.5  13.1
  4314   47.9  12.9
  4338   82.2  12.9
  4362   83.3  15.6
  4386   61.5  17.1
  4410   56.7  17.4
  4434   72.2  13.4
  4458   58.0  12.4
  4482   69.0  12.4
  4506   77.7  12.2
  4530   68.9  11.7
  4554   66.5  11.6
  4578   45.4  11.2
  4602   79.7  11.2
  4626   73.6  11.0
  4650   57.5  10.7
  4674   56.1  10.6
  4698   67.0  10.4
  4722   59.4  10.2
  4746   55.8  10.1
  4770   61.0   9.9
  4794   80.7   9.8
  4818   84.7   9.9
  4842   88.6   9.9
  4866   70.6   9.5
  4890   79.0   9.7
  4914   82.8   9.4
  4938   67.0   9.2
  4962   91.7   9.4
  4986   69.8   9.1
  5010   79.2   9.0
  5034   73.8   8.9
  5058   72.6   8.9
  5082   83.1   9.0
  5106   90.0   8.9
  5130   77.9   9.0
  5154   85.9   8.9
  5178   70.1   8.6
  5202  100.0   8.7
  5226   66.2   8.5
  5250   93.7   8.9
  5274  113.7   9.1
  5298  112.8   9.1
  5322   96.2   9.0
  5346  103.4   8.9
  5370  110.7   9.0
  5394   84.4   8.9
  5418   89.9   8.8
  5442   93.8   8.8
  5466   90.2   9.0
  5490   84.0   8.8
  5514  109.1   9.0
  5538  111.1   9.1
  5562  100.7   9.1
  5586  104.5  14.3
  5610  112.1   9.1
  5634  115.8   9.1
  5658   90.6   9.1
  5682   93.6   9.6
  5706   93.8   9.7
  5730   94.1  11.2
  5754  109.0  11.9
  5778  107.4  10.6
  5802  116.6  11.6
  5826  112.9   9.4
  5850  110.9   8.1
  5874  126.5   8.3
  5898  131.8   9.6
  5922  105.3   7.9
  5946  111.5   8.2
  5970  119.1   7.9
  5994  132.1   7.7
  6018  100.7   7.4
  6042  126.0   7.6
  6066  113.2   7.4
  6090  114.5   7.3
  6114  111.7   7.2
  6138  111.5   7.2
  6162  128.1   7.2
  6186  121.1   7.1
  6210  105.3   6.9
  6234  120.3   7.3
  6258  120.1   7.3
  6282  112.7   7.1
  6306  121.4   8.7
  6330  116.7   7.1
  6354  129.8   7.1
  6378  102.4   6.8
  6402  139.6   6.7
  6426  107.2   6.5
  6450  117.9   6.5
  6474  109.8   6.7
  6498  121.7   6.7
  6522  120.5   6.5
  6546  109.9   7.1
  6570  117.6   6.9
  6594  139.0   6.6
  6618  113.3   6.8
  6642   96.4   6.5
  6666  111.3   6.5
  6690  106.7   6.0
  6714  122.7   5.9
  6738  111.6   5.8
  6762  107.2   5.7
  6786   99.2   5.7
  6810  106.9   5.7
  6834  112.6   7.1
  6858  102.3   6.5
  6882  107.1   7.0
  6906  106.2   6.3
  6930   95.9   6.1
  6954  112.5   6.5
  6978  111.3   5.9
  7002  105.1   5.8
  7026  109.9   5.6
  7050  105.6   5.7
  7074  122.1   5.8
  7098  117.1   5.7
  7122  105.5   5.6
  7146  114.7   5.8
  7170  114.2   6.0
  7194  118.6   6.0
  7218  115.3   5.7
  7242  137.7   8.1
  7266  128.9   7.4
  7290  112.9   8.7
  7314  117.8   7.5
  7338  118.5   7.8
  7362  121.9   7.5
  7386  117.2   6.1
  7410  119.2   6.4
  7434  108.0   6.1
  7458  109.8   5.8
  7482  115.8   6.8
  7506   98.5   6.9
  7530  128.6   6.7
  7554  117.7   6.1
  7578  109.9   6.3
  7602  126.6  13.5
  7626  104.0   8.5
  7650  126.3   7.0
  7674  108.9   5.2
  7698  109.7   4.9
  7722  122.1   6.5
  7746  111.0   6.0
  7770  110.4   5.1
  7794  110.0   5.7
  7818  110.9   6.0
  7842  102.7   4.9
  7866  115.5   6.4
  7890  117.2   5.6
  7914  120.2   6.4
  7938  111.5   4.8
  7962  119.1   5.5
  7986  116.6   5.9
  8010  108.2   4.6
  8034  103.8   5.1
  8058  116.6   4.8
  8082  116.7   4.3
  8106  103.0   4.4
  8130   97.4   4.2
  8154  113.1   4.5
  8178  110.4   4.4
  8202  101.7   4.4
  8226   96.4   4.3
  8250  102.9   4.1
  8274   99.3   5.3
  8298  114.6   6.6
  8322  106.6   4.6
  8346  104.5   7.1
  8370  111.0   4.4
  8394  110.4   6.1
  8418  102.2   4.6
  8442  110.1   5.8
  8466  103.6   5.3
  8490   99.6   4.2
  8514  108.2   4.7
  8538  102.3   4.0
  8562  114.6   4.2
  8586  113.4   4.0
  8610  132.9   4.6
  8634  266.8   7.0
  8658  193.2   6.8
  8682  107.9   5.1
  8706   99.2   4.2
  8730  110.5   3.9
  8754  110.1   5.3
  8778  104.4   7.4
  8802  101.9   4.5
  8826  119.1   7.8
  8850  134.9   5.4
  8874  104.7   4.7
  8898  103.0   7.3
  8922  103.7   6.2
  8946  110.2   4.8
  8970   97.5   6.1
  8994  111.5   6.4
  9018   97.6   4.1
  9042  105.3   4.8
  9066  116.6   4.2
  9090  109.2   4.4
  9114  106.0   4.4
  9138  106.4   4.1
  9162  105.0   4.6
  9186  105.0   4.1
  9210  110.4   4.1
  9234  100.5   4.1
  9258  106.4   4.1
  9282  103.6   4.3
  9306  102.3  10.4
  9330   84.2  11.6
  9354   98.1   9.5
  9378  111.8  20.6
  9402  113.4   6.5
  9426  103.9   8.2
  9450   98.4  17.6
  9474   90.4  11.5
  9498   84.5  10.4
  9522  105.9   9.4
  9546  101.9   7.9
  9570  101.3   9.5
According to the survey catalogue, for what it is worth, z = 0.316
